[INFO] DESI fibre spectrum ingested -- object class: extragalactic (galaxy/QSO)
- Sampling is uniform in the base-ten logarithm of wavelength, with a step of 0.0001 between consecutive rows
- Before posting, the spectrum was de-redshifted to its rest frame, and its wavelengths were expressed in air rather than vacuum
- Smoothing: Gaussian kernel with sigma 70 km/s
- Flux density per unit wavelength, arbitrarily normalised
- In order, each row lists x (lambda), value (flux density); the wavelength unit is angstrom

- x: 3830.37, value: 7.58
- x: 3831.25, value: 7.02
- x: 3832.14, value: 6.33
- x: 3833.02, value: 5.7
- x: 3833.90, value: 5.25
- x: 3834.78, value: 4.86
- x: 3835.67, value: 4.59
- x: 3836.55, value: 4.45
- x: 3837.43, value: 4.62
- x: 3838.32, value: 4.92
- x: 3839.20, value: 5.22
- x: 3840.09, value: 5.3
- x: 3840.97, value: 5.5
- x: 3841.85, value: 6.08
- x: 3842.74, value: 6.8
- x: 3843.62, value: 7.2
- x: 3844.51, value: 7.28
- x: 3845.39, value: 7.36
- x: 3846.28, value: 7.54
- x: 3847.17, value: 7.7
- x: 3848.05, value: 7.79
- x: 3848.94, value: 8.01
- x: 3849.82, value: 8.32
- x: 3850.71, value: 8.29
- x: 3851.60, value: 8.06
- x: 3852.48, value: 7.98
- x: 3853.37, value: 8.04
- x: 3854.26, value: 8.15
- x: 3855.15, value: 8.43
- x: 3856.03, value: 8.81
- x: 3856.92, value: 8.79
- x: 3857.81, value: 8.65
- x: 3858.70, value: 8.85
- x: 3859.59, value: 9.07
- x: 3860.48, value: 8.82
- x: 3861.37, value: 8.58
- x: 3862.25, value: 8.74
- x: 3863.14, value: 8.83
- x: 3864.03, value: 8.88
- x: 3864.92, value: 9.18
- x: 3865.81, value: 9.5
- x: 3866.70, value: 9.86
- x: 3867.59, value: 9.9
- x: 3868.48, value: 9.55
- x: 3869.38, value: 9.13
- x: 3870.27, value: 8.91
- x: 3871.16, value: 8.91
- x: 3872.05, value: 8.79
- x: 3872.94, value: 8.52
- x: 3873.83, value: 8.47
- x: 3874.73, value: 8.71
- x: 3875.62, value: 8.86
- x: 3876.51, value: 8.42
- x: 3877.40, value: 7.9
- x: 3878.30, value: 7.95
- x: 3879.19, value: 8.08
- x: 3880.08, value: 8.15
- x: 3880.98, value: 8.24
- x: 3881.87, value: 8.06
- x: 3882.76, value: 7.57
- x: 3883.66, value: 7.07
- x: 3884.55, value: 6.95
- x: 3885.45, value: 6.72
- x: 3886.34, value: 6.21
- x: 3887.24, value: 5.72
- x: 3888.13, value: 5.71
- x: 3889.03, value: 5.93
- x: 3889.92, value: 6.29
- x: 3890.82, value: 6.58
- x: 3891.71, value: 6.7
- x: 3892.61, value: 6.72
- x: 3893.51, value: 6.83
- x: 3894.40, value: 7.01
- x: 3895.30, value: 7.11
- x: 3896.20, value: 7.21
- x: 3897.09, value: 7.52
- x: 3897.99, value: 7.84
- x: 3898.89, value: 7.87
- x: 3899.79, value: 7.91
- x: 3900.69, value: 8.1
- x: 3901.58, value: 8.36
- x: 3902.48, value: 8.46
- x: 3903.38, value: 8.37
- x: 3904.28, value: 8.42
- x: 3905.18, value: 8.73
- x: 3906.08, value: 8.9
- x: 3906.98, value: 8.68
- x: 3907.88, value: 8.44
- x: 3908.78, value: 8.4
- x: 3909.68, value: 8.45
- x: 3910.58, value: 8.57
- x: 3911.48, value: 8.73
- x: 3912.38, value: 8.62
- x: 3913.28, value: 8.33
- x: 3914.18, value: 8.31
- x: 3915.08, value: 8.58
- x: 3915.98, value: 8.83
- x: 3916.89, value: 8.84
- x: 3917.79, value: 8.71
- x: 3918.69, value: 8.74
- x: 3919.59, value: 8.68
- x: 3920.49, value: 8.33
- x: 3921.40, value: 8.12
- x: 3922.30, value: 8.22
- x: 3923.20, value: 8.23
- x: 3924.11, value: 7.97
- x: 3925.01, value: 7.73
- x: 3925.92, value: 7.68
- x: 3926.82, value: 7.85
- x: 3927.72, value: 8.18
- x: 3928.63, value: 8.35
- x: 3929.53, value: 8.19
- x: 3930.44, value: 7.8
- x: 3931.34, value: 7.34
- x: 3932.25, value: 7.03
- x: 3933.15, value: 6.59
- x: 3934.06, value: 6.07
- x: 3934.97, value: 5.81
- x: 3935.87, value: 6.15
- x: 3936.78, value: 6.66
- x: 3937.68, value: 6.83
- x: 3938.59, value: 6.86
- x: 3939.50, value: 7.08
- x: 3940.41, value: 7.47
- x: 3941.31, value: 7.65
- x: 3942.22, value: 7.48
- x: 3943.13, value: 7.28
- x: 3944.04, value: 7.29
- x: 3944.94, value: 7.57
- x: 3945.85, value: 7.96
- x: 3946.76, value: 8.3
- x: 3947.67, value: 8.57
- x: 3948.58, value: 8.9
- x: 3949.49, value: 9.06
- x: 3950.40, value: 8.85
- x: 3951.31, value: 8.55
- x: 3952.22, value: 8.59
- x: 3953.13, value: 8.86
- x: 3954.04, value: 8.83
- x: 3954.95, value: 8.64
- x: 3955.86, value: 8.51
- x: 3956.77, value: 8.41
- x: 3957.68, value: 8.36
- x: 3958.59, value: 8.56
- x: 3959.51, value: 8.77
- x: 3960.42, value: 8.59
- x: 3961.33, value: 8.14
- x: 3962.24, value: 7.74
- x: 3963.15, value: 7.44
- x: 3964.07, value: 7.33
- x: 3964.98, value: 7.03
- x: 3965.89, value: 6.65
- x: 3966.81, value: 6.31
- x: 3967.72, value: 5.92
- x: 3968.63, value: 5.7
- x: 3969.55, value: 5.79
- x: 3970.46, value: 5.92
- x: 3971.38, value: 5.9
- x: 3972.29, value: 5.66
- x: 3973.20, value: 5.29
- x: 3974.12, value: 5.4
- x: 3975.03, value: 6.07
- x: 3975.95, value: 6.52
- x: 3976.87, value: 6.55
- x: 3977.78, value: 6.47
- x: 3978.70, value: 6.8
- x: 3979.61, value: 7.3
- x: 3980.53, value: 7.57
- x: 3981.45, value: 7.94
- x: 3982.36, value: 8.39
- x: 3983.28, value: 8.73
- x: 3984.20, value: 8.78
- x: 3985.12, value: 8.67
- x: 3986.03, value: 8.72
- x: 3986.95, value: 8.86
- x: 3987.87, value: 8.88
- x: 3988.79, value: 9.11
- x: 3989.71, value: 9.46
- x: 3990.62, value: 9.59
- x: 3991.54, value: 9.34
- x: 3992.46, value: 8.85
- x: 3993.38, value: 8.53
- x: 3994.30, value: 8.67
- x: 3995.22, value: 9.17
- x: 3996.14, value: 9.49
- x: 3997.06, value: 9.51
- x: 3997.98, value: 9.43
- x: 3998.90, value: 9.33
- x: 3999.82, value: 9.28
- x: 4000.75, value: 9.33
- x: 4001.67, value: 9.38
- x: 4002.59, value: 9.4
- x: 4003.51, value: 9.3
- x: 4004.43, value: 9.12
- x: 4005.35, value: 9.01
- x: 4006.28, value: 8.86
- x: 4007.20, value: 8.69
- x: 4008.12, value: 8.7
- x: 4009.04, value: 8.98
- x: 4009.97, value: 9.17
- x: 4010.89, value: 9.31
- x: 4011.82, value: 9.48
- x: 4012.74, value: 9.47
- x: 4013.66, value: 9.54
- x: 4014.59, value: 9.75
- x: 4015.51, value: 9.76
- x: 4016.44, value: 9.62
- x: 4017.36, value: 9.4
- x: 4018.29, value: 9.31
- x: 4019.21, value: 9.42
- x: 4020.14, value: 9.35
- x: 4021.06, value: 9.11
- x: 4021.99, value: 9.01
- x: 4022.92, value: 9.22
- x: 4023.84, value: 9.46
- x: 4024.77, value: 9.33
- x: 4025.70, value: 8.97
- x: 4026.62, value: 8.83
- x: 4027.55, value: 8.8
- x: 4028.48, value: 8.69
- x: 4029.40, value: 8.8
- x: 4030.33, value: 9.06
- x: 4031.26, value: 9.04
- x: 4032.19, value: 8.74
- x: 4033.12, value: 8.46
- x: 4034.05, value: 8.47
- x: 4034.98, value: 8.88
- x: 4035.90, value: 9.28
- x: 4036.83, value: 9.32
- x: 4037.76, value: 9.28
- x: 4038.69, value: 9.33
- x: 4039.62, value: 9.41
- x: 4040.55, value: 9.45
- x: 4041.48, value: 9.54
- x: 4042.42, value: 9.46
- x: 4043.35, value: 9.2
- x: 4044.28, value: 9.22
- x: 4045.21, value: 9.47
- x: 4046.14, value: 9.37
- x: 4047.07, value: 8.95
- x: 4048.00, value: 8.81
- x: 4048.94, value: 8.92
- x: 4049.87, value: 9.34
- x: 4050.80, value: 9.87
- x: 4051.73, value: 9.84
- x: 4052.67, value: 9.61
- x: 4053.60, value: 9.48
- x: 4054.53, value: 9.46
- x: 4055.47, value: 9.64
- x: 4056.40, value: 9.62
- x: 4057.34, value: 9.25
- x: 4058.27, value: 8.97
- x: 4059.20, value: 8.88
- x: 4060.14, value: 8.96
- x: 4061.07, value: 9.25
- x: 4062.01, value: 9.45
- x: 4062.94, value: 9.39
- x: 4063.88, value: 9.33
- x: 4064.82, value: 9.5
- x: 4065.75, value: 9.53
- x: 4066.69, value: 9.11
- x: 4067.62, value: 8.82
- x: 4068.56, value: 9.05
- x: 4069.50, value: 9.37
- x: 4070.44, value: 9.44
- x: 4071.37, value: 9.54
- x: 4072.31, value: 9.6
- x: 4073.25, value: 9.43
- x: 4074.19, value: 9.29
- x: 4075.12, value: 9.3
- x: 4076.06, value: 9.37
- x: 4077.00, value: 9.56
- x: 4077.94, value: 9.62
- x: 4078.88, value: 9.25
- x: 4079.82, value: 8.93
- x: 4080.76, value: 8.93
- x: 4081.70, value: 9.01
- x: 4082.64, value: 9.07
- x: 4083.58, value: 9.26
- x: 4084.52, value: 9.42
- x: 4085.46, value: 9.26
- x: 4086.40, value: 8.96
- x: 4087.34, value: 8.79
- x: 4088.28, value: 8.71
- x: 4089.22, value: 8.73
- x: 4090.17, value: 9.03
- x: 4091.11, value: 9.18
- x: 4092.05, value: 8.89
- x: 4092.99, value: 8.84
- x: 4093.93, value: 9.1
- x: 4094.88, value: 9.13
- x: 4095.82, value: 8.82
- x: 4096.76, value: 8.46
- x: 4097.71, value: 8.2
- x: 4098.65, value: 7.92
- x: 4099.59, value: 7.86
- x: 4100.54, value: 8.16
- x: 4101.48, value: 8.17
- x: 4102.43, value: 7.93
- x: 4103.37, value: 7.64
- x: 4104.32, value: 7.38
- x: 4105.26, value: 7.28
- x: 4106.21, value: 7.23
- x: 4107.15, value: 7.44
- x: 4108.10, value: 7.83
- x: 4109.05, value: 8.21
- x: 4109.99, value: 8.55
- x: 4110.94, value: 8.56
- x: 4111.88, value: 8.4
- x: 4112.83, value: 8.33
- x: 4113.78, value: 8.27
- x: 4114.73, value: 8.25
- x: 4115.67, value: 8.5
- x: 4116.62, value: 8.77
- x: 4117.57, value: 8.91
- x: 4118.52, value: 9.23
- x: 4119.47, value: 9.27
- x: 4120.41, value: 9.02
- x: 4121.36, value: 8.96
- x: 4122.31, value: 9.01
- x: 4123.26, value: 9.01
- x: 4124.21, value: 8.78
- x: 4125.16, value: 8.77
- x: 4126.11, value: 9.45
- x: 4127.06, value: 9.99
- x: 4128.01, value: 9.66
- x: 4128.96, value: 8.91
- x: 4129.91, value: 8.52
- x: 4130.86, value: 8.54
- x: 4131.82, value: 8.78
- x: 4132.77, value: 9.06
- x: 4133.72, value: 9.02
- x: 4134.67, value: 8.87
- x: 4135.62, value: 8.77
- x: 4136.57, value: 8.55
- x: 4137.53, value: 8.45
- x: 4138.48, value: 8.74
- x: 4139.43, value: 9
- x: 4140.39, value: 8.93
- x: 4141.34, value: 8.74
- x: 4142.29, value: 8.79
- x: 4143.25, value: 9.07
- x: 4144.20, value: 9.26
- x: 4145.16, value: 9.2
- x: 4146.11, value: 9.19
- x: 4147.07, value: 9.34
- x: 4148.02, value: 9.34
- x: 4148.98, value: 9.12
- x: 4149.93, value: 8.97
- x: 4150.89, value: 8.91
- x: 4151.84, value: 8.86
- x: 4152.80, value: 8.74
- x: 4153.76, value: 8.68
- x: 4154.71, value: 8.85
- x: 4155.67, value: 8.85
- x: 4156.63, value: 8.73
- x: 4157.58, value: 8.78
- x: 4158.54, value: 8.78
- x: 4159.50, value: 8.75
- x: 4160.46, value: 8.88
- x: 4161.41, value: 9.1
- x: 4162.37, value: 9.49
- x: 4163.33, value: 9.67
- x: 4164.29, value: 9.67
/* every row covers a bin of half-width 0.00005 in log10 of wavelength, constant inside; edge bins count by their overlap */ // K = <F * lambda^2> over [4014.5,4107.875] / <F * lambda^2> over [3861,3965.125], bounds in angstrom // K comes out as 1.2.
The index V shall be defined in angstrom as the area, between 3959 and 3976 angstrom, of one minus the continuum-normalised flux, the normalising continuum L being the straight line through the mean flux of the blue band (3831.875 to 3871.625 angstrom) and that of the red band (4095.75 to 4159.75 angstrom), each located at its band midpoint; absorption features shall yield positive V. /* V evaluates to 3.0 angstrom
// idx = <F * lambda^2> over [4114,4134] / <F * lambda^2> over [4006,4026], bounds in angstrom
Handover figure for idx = 1.02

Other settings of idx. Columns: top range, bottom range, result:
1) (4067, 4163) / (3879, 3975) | 1.27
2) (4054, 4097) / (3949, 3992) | 1.25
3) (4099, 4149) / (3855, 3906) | 1.21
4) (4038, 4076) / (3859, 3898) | 1.29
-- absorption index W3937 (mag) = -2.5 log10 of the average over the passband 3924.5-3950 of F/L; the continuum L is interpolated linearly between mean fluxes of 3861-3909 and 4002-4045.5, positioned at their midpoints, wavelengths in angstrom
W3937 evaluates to 0.130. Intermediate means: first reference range 8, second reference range 9.18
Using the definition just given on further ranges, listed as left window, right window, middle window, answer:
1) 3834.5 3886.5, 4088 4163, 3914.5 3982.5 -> 0.08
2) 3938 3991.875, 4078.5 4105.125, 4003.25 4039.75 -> -0.13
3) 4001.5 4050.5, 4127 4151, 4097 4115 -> 0.13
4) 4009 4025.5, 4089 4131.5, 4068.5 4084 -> -0.05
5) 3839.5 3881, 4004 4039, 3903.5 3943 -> 0.09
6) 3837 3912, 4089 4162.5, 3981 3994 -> -0.08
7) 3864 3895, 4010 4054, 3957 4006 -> 0.11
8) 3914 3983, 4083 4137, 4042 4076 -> -0.13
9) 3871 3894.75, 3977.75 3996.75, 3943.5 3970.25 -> 0.05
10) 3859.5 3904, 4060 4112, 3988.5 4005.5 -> -0.10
